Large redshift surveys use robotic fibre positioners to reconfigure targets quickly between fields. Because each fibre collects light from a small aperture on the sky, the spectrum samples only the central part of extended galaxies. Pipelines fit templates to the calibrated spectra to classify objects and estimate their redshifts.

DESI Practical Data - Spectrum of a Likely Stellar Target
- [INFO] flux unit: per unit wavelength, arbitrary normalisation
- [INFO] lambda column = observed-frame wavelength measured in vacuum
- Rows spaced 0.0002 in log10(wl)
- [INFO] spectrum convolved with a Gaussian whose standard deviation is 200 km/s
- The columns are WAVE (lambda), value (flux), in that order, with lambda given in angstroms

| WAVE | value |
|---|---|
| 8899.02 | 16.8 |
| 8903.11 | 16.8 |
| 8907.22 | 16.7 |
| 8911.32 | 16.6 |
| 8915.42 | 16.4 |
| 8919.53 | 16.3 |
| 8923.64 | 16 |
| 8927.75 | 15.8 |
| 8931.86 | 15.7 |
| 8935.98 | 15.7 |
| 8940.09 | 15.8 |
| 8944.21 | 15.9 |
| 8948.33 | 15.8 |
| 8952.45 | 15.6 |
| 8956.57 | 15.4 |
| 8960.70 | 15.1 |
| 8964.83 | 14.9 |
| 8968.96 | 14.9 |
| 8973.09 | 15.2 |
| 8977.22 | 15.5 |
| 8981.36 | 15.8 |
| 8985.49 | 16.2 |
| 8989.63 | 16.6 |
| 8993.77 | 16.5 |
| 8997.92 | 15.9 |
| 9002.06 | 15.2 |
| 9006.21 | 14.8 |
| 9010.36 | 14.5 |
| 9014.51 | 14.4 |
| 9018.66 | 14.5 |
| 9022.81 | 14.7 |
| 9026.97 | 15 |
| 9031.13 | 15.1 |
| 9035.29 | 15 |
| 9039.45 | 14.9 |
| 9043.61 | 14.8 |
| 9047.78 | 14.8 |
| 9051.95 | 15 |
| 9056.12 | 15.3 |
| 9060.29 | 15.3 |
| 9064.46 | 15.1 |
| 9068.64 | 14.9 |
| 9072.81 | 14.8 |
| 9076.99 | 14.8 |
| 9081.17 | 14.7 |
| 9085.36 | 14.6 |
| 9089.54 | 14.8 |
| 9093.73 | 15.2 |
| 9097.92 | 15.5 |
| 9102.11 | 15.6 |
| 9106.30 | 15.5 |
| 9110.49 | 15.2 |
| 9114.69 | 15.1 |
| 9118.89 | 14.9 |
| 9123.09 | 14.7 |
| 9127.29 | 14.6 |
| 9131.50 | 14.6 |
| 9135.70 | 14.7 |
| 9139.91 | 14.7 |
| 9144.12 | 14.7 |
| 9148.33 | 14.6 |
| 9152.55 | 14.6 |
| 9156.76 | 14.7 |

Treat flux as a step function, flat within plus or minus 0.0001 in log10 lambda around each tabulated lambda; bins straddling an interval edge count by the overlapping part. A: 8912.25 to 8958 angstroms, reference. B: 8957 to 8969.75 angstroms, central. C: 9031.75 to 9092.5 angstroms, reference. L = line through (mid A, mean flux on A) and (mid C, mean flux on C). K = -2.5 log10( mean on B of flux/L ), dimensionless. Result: 0.046 mag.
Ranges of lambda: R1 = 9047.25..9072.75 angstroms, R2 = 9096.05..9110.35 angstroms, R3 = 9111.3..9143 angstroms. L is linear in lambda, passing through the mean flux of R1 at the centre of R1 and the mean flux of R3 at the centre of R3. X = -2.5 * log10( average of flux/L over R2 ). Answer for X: -0.04 mag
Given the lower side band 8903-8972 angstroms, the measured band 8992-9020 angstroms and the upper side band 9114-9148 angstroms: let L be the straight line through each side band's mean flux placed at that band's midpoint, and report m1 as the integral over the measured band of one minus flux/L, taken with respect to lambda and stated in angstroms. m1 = 0.6 angstroms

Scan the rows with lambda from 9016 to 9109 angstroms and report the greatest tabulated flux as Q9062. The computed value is 15.6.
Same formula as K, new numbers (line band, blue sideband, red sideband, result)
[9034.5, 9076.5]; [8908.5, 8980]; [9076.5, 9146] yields 0.01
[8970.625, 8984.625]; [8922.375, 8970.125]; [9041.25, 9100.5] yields -0.01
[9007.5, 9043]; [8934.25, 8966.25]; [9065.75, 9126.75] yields 0.04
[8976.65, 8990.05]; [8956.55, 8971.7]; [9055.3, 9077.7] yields -0.07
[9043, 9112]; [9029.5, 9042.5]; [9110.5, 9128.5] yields -0.01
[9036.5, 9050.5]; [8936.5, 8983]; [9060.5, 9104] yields 0.02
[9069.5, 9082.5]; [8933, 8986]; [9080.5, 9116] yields 0.03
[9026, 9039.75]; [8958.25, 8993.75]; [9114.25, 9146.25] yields 0.02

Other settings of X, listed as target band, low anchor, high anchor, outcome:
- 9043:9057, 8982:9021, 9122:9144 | 0.01 mag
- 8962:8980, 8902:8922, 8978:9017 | 0.05 mag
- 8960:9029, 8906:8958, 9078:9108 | 0.03 mag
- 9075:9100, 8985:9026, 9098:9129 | 0.02 mag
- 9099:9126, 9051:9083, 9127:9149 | -0.03 mag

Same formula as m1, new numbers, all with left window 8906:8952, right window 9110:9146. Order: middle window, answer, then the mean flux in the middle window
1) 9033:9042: 0.2 angstroms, 15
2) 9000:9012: 0.5 angstroms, 14.8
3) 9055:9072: 0.1 angstroms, 15.1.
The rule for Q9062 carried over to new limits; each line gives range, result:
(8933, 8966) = 15.9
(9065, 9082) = 14.9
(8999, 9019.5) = 15.2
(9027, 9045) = 15.1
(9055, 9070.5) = 15.3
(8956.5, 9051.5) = 16.6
